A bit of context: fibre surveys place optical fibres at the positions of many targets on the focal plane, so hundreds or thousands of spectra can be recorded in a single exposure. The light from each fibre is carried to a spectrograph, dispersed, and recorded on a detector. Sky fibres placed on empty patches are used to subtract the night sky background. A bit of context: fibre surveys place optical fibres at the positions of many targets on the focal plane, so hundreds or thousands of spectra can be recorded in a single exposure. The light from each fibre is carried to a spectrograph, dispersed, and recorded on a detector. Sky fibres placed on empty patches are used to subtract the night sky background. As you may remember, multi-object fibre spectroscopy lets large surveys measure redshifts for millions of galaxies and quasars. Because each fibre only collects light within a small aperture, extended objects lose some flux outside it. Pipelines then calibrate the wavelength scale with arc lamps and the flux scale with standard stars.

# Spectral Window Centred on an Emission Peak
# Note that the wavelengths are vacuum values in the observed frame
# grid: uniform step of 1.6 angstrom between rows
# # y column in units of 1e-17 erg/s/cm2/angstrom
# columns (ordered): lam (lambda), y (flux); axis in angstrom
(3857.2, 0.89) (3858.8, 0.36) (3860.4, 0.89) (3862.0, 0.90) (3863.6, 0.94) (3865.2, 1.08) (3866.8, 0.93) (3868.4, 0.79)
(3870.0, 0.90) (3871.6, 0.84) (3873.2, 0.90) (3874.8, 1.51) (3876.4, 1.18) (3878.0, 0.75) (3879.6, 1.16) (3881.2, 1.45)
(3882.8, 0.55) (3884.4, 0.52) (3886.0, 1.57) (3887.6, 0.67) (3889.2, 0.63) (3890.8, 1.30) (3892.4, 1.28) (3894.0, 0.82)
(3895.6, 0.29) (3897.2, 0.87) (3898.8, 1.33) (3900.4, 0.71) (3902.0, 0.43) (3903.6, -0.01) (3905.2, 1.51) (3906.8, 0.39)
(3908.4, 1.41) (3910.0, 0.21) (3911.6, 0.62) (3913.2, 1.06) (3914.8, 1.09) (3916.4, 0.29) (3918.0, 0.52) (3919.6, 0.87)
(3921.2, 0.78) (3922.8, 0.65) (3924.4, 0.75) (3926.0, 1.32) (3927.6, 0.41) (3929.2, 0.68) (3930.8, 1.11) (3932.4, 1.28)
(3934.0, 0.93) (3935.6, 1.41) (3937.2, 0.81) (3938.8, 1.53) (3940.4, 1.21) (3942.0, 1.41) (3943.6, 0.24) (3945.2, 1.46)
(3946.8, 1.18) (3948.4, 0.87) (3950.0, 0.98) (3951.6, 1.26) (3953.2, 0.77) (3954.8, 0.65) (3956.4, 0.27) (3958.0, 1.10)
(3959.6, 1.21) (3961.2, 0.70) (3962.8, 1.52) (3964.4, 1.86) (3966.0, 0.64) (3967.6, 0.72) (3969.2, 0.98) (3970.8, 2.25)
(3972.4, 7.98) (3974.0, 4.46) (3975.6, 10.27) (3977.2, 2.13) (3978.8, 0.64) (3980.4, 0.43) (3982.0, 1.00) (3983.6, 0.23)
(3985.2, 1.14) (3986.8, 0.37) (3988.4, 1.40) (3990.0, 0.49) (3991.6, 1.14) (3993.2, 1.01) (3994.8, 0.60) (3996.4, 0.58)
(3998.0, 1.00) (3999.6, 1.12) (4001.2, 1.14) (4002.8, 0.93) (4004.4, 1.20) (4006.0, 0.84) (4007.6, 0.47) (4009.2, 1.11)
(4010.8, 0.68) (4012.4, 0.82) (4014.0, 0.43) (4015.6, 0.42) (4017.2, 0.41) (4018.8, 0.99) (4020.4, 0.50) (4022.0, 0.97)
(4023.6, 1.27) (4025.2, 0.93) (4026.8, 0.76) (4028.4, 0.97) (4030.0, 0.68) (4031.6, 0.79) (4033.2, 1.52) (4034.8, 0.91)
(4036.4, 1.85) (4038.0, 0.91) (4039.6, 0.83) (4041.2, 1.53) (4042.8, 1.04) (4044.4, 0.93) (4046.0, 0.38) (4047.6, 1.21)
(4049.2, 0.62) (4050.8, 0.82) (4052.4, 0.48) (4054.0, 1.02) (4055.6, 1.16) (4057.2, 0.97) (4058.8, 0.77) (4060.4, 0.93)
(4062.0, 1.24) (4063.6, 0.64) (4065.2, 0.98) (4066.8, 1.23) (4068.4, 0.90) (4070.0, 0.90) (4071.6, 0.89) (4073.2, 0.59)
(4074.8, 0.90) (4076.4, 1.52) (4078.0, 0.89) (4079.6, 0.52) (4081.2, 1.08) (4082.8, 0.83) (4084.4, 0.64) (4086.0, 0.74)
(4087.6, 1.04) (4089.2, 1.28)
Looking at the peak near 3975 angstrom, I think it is [O II] 3727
